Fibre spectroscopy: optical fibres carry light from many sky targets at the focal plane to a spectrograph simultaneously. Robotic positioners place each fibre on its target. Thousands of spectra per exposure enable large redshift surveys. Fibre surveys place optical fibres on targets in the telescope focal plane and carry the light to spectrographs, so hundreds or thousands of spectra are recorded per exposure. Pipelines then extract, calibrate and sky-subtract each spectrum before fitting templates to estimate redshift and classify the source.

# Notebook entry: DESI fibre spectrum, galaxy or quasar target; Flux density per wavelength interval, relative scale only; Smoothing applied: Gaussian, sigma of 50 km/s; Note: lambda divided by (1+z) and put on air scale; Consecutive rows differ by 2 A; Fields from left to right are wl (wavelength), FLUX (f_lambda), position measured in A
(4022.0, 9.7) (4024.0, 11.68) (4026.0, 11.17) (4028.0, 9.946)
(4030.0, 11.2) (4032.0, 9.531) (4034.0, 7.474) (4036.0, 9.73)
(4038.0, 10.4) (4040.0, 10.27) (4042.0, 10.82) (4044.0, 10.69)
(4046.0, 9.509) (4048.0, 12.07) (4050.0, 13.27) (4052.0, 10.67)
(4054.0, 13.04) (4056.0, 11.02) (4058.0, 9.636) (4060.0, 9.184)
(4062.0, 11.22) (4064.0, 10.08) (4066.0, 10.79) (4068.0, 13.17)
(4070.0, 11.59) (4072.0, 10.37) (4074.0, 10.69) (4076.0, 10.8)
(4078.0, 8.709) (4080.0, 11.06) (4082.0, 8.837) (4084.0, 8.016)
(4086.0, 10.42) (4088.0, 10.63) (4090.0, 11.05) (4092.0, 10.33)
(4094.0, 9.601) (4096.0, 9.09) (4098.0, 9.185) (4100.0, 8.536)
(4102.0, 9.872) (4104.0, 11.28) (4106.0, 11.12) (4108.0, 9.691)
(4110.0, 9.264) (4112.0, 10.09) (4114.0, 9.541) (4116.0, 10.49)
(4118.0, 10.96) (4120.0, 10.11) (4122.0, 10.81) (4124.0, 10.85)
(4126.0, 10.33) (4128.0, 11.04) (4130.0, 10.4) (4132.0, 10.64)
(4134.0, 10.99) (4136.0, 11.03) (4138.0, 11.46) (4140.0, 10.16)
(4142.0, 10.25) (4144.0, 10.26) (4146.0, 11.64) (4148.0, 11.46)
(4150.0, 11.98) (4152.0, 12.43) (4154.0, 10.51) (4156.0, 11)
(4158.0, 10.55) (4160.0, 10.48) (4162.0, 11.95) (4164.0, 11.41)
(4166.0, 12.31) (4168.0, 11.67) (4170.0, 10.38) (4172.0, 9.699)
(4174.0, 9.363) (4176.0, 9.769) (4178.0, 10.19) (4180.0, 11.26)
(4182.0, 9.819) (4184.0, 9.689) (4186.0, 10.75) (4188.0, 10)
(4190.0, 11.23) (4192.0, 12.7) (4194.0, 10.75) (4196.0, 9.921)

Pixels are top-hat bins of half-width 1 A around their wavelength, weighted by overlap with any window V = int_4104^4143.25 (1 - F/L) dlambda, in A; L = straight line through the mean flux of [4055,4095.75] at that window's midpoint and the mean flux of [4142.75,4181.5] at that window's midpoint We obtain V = 0.6 A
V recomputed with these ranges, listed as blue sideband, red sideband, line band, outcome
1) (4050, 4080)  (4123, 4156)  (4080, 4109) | 2.8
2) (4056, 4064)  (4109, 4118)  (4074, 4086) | 0.5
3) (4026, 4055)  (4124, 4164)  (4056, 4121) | 3.7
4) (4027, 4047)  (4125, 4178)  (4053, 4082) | -1.5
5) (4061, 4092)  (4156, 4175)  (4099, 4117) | 1.1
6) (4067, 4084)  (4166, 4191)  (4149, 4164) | -1.2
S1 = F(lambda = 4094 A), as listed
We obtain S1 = 9.601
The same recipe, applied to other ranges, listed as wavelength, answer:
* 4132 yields 10.64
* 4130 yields 10.4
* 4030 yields 11.2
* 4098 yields 9.185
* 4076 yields 10.8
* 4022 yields 9.7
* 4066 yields 10.79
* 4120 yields 10.11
